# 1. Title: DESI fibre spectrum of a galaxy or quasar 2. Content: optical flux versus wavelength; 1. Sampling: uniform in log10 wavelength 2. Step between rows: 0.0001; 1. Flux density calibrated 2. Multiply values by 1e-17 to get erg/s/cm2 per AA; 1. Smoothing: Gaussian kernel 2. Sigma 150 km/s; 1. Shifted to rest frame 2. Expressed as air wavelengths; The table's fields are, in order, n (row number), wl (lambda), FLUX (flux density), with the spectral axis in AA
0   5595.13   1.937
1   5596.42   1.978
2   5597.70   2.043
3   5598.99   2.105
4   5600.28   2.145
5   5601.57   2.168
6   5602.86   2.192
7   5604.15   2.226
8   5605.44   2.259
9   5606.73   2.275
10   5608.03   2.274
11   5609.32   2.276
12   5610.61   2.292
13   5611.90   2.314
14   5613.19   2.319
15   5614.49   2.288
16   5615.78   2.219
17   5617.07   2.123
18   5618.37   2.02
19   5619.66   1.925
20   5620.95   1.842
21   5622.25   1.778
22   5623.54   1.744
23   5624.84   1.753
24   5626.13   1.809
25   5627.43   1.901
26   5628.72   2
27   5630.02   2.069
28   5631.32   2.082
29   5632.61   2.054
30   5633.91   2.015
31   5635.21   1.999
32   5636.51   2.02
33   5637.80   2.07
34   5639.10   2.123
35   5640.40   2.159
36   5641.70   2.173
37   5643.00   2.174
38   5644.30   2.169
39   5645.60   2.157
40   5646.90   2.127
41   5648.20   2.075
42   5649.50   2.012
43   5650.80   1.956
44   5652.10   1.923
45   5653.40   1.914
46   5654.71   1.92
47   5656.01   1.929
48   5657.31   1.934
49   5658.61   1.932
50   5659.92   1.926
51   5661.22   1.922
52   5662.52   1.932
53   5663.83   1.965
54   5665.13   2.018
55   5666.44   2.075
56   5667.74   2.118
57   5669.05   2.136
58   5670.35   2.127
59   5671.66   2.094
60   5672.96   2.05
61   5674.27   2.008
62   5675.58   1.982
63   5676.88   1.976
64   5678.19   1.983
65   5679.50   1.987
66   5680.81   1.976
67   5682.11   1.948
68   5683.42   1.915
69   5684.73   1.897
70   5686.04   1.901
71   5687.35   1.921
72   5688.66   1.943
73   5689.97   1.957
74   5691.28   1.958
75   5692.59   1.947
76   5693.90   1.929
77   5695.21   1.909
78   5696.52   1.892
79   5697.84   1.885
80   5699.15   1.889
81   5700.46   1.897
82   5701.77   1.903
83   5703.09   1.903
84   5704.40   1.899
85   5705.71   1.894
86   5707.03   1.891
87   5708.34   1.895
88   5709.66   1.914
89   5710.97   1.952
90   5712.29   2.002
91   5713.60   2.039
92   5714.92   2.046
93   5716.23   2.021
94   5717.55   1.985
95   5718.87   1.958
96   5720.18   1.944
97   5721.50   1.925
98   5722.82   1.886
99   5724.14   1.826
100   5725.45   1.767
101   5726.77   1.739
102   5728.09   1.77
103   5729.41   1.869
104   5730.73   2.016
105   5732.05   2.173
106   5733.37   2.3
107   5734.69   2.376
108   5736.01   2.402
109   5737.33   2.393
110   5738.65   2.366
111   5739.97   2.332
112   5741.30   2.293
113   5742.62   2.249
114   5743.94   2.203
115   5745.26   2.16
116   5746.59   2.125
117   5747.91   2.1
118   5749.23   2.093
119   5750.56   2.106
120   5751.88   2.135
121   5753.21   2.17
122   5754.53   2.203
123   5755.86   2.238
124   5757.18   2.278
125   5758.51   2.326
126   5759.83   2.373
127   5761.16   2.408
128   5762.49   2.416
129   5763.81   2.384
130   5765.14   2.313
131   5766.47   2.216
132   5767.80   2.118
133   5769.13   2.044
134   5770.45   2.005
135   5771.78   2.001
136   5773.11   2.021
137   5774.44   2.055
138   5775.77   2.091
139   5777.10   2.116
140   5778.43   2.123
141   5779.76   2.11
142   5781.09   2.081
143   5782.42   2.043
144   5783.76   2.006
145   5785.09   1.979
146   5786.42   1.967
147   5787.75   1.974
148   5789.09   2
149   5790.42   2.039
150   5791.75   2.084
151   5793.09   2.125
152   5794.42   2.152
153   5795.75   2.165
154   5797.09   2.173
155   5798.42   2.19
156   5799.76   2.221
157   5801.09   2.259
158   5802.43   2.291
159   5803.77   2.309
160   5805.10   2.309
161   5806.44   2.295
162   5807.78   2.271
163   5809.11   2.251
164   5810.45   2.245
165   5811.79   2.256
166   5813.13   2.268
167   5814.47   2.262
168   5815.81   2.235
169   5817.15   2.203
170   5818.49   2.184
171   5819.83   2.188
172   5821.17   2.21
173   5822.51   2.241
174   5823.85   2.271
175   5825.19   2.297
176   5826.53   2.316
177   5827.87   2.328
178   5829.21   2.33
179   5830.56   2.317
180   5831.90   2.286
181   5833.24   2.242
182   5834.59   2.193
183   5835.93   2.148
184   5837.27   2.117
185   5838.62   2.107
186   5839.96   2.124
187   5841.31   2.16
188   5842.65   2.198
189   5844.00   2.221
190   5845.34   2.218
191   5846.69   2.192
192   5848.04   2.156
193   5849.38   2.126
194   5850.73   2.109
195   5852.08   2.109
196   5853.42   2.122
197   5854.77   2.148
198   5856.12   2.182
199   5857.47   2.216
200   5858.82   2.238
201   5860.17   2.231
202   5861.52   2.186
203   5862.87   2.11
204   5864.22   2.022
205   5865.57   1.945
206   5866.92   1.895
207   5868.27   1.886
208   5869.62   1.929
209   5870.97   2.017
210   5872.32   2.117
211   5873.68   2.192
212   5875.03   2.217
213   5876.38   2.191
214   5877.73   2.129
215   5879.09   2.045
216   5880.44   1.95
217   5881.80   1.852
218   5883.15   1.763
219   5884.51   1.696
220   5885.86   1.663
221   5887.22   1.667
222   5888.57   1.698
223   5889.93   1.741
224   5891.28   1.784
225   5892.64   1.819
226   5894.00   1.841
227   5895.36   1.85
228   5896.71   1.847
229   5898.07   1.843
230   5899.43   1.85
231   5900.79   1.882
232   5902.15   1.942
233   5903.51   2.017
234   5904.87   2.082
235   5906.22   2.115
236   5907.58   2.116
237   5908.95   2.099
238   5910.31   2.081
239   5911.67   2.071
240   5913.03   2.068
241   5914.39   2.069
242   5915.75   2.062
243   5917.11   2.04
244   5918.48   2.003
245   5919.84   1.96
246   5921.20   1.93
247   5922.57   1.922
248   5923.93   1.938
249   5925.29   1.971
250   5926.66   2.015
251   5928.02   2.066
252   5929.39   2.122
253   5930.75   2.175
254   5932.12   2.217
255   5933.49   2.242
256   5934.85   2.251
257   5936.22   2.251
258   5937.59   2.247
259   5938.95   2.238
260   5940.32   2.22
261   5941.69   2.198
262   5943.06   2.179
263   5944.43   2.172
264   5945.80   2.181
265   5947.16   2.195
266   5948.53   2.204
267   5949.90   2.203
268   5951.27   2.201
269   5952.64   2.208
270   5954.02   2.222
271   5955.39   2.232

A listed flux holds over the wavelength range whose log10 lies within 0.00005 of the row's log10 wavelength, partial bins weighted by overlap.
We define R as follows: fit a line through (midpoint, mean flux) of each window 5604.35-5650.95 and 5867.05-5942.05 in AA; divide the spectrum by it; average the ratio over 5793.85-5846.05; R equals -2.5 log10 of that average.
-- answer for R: -0.10 mag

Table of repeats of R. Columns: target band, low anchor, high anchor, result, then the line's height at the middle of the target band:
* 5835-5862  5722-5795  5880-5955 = -0.05 mag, 2.07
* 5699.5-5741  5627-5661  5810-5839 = 0.06 mag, 2.12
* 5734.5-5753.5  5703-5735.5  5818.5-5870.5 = -0.12 mag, 2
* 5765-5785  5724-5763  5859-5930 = 0.03 mag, 2.13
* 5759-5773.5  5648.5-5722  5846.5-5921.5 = -0.12 mag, 1.98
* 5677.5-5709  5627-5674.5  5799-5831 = 0.09 mag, 2.09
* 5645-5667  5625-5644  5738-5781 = 0.05 mag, 2.07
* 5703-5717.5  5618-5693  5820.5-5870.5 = 0.05 mag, 2.04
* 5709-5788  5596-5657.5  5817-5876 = 0.01 mag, 2.12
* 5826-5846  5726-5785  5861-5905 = -0.11 mag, 2.01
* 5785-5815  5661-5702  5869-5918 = -0.12 mag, 1.96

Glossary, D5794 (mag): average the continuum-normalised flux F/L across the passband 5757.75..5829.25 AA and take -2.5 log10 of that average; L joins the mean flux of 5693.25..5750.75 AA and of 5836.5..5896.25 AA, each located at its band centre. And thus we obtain -0.08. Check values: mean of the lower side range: 2.02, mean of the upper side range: 2.03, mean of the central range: 2.19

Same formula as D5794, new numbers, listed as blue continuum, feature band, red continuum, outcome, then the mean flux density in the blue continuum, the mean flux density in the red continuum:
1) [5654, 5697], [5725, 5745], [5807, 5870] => -0.05 mag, 1.97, 2.18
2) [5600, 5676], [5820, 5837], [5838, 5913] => -0.12 mag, 2.06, 2.02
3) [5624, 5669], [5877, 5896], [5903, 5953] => 0.16 mag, 2.01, 2.12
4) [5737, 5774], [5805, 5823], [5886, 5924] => -0.07 mag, 2.21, 1.94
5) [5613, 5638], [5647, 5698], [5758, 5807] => 0.04 mag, 1.99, 2.16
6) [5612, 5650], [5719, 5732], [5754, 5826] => 0.13 mag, 2.05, 2.18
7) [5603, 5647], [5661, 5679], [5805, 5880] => 0.04 mag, 2.09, 2.18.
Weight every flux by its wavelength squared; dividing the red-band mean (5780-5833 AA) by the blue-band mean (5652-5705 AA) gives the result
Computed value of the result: 1.17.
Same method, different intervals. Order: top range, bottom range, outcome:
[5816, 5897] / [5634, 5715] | 1.12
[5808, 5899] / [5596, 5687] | 1.10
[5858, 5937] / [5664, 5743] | 1.07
